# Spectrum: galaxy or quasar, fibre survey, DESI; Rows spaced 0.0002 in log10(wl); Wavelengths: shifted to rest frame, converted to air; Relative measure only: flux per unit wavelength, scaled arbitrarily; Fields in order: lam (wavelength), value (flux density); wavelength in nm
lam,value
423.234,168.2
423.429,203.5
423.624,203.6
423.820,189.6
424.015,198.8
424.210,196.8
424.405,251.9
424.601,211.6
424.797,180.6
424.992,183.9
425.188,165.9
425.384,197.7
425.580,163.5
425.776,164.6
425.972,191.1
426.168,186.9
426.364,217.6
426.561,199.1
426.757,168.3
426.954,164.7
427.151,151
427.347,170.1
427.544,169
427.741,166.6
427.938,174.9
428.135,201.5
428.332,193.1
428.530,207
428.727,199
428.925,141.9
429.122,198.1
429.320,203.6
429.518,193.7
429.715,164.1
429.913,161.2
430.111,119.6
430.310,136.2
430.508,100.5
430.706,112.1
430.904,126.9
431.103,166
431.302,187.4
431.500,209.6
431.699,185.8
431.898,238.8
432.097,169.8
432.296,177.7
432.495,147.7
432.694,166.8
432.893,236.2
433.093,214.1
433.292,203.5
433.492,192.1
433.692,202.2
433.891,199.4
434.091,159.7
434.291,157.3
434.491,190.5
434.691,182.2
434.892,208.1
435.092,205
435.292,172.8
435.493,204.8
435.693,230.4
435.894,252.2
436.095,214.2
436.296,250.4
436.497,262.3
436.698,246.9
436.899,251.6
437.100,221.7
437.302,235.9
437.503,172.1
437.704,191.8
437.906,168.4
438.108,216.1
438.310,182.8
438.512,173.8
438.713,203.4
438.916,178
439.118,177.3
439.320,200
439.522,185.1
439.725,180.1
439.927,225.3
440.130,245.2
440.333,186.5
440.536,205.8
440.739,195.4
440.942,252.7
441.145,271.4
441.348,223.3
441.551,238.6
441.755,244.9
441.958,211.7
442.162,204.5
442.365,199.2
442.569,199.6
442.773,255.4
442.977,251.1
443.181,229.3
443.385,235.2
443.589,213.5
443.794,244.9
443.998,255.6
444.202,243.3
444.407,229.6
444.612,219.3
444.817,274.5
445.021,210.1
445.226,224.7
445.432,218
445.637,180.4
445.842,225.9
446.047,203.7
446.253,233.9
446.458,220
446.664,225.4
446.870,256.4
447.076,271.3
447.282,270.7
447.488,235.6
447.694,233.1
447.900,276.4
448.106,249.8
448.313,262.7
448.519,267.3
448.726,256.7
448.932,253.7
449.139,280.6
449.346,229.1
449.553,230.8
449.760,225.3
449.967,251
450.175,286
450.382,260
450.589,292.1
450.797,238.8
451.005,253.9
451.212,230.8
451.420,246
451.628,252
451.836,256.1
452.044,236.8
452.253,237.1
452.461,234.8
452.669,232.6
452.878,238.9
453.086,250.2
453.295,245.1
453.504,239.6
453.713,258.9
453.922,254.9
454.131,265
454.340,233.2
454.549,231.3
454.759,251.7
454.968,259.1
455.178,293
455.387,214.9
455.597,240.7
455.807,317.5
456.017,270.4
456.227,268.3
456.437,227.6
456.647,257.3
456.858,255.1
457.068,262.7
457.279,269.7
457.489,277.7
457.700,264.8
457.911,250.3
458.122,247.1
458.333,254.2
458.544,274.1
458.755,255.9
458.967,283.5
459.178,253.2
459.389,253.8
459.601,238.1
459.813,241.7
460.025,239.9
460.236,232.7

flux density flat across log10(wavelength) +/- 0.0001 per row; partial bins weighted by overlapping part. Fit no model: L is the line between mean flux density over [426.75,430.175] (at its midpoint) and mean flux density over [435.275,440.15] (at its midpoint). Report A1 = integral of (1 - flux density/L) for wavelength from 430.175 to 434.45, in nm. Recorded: 0.33 nm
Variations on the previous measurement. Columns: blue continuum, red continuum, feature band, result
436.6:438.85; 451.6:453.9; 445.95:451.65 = -0.39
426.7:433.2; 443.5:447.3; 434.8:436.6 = -0.25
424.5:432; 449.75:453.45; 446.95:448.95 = -0.17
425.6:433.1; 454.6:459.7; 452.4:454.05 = 0.02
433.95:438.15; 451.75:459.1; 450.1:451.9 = -0.09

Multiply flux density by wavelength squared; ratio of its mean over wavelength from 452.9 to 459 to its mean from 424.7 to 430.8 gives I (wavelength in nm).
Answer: 1.70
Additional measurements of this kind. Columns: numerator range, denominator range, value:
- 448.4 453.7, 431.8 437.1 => 1.31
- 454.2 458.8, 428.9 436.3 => 1.57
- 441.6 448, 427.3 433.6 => 1.41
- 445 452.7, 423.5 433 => 1.49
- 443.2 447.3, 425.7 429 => 1.39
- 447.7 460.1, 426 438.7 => 1.48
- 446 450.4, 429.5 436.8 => 1.42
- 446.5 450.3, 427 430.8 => 1.66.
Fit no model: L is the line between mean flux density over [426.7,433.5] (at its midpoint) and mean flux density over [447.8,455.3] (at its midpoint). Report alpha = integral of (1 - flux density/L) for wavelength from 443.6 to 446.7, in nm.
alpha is 0.02 nm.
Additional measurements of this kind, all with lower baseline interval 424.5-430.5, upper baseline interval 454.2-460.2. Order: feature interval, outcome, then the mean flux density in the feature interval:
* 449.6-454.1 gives -0.12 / 249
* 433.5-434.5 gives 0.06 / 182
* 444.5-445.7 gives 0.01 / 222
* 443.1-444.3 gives -0.09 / 237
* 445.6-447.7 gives -0.05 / 234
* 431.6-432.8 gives 0.05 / 181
